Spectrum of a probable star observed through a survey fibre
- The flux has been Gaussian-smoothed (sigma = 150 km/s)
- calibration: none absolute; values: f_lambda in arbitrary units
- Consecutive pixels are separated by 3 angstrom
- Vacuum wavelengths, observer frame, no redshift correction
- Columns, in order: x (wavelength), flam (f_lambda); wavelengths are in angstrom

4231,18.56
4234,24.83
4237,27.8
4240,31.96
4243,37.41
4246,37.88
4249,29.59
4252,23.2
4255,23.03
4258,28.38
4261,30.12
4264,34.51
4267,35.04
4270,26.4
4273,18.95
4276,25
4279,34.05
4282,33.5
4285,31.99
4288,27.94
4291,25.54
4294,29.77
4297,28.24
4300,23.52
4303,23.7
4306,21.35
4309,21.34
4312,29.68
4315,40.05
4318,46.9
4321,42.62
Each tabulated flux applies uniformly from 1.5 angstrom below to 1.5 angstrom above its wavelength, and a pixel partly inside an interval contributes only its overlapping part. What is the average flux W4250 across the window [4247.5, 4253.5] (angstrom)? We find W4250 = 26.4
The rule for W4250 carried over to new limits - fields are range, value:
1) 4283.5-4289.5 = 30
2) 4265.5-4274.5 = 26.8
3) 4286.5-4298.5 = 27.9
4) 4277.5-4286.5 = 33.2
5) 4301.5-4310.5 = 22.1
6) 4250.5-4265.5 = 27.8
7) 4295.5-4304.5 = 25.2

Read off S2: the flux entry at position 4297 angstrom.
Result 28.24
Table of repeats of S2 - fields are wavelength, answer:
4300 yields 23.52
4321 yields 42.62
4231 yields 18.56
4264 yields 34.51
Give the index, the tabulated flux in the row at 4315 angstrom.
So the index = 40.05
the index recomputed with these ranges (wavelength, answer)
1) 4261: 30.12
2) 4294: 29.77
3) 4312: 29.68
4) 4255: 23.03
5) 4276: 25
